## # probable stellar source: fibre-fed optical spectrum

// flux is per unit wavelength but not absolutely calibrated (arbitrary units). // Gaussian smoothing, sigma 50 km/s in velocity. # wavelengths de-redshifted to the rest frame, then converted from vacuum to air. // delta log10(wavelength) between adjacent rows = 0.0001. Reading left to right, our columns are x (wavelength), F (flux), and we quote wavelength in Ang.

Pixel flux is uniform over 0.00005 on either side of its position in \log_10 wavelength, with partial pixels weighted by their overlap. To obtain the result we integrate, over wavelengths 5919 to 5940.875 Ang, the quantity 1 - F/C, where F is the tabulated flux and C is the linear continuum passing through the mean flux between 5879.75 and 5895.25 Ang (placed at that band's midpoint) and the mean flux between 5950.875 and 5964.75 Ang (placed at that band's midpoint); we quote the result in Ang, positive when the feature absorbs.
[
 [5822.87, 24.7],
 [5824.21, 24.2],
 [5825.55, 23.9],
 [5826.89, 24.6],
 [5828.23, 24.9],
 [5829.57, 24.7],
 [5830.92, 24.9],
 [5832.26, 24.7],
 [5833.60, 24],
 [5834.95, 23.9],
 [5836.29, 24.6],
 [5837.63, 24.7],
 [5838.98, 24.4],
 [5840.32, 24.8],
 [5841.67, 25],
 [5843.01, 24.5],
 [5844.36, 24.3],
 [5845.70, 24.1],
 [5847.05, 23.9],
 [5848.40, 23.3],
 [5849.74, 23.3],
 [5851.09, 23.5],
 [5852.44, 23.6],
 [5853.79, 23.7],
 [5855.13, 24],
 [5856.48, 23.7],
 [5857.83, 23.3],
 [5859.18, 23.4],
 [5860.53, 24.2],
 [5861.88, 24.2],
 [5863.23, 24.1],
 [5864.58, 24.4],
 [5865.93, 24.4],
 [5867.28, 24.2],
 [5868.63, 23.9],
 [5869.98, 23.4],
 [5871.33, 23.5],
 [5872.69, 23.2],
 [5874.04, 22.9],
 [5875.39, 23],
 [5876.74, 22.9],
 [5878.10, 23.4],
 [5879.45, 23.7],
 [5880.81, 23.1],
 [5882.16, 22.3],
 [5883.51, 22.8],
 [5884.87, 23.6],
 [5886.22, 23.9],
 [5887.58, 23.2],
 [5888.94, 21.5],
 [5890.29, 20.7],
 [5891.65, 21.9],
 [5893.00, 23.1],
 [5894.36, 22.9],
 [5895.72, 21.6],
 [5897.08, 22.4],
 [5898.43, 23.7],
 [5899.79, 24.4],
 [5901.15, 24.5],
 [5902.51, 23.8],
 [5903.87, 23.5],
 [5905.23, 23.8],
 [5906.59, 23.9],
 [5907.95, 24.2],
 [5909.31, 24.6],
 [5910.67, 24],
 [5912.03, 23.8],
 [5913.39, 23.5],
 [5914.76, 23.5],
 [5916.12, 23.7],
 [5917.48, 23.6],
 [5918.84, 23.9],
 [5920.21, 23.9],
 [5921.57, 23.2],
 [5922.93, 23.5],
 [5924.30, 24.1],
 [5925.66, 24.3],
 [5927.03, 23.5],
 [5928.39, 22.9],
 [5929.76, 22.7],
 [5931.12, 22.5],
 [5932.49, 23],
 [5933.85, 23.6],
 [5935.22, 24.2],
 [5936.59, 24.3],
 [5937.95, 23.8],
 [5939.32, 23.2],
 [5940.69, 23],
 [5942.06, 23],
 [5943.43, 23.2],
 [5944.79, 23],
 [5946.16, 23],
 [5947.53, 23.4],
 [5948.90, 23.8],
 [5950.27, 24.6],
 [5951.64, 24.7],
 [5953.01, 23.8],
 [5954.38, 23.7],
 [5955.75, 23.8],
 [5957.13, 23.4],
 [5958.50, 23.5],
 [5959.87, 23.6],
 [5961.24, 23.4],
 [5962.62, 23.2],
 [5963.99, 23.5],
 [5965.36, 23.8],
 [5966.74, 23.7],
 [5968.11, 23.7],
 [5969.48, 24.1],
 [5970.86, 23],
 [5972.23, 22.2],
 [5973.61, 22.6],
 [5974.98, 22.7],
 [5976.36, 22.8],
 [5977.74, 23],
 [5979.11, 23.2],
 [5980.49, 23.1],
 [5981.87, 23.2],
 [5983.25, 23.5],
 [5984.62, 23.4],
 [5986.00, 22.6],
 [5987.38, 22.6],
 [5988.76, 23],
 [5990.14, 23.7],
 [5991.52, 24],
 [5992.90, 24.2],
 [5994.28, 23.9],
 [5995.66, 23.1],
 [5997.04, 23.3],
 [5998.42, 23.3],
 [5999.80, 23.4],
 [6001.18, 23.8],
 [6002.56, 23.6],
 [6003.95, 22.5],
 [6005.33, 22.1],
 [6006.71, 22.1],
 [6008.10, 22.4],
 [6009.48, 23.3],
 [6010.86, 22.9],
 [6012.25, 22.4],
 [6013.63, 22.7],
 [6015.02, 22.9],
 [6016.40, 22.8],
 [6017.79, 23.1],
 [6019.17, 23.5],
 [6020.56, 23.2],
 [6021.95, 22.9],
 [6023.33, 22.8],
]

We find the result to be -0.23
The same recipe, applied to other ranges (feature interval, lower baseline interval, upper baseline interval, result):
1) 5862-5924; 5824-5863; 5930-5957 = 1.1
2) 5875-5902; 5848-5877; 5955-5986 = 0.7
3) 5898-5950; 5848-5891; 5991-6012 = -0.7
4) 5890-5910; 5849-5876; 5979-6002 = 0.2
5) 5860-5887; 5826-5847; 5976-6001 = 0.8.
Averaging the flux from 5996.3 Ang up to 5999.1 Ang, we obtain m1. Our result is 23.3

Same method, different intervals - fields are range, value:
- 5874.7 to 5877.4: 23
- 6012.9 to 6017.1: 22.8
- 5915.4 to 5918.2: 23.7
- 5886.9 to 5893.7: 22.1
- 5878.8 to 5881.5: 23.4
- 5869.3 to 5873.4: 23.4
